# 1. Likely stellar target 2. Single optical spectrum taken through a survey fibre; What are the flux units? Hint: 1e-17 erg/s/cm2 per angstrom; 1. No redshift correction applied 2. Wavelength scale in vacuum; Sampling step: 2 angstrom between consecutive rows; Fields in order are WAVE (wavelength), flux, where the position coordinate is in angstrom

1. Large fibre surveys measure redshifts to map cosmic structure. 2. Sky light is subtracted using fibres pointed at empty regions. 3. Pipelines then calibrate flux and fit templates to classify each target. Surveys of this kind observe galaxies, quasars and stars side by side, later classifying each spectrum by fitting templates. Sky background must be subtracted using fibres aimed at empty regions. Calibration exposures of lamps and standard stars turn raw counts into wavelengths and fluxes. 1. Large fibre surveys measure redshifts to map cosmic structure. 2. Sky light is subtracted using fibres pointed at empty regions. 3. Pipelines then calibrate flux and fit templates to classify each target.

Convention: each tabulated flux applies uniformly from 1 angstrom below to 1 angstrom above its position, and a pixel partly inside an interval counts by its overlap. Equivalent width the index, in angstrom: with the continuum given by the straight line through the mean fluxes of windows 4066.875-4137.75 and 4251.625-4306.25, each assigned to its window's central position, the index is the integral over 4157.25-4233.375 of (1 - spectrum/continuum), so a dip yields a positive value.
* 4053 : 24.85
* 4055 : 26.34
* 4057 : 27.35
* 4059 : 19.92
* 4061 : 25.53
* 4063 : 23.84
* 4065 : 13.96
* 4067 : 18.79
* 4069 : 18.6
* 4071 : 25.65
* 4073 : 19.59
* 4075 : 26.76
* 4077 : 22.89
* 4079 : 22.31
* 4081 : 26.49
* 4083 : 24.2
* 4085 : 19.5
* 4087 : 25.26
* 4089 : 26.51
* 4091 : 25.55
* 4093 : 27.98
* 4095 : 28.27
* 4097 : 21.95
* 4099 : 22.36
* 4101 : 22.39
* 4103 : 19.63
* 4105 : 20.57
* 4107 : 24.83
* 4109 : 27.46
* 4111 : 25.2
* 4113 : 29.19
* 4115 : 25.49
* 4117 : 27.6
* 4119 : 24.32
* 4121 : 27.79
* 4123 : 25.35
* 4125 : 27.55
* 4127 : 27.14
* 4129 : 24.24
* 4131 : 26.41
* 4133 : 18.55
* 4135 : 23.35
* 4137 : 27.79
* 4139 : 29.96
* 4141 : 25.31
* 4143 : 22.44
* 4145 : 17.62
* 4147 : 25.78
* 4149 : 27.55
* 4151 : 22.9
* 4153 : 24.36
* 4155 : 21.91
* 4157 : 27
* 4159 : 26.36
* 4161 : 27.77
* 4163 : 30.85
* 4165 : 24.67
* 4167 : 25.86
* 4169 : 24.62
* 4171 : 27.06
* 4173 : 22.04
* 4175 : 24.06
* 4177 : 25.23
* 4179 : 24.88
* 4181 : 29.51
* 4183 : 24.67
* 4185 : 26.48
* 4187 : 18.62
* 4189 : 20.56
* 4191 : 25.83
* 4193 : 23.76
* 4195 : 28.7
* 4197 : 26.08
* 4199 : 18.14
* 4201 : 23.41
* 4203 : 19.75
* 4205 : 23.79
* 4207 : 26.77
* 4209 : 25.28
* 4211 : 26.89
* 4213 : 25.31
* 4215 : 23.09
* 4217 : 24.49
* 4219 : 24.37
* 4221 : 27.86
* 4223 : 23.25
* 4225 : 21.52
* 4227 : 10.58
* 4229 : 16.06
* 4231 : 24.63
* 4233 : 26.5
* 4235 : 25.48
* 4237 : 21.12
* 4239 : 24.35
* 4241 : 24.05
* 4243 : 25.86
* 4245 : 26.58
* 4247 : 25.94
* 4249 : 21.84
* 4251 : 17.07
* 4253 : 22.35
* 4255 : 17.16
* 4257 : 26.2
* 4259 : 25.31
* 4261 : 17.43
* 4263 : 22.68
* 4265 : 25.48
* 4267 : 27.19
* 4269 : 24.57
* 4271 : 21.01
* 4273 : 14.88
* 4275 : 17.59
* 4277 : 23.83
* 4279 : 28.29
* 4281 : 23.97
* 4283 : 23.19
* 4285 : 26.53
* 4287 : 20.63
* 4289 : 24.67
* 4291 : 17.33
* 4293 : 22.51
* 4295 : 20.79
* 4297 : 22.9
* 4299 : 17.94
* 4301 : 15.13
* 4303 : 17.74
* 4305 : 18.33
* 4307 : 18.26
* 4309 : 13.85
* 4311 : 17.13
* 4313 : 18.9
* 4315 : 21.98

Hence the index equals -4.0 angstrom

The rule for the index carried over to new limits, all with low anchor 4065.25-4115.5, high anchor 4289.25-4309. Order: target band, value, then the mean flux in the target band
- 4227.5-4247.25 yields -3.2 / 23.6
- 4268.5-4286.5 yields -2.9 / 22.5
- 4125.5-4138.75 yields -1.3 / 25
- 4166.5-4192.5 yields -3.4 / 24.5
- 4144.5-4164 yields -2.8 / 25.4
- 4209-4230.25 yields -1.8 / 22.5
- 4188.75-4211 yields -3.0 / 24.1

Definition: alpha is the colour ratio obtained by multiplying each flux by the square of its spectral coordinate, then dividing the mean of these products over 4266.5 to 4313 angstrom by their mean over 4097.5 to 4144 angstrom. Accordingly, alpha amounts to 0.90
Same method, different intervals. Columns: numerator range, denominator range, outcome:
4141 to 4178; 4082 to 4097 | 1.03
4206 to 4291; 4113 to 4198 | 0.96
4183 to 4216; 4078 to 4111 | 1.04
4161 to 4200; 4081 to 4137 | 1.04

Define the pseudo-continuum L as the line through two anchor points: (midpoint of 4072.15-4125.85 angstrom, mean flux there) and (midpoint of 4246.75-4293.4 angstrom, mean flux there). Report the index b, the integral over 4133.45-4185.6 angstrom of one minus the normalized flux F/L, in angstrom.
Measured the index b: -3.14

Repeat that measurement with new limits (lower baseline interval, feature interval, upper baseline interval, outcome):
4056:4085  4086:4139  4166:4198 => -4.15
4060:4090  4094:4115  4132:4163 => -0.64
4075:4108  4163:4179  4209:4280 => -1.23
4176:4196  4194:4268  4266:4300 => 0.94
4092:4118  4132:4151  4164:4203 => 0.31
